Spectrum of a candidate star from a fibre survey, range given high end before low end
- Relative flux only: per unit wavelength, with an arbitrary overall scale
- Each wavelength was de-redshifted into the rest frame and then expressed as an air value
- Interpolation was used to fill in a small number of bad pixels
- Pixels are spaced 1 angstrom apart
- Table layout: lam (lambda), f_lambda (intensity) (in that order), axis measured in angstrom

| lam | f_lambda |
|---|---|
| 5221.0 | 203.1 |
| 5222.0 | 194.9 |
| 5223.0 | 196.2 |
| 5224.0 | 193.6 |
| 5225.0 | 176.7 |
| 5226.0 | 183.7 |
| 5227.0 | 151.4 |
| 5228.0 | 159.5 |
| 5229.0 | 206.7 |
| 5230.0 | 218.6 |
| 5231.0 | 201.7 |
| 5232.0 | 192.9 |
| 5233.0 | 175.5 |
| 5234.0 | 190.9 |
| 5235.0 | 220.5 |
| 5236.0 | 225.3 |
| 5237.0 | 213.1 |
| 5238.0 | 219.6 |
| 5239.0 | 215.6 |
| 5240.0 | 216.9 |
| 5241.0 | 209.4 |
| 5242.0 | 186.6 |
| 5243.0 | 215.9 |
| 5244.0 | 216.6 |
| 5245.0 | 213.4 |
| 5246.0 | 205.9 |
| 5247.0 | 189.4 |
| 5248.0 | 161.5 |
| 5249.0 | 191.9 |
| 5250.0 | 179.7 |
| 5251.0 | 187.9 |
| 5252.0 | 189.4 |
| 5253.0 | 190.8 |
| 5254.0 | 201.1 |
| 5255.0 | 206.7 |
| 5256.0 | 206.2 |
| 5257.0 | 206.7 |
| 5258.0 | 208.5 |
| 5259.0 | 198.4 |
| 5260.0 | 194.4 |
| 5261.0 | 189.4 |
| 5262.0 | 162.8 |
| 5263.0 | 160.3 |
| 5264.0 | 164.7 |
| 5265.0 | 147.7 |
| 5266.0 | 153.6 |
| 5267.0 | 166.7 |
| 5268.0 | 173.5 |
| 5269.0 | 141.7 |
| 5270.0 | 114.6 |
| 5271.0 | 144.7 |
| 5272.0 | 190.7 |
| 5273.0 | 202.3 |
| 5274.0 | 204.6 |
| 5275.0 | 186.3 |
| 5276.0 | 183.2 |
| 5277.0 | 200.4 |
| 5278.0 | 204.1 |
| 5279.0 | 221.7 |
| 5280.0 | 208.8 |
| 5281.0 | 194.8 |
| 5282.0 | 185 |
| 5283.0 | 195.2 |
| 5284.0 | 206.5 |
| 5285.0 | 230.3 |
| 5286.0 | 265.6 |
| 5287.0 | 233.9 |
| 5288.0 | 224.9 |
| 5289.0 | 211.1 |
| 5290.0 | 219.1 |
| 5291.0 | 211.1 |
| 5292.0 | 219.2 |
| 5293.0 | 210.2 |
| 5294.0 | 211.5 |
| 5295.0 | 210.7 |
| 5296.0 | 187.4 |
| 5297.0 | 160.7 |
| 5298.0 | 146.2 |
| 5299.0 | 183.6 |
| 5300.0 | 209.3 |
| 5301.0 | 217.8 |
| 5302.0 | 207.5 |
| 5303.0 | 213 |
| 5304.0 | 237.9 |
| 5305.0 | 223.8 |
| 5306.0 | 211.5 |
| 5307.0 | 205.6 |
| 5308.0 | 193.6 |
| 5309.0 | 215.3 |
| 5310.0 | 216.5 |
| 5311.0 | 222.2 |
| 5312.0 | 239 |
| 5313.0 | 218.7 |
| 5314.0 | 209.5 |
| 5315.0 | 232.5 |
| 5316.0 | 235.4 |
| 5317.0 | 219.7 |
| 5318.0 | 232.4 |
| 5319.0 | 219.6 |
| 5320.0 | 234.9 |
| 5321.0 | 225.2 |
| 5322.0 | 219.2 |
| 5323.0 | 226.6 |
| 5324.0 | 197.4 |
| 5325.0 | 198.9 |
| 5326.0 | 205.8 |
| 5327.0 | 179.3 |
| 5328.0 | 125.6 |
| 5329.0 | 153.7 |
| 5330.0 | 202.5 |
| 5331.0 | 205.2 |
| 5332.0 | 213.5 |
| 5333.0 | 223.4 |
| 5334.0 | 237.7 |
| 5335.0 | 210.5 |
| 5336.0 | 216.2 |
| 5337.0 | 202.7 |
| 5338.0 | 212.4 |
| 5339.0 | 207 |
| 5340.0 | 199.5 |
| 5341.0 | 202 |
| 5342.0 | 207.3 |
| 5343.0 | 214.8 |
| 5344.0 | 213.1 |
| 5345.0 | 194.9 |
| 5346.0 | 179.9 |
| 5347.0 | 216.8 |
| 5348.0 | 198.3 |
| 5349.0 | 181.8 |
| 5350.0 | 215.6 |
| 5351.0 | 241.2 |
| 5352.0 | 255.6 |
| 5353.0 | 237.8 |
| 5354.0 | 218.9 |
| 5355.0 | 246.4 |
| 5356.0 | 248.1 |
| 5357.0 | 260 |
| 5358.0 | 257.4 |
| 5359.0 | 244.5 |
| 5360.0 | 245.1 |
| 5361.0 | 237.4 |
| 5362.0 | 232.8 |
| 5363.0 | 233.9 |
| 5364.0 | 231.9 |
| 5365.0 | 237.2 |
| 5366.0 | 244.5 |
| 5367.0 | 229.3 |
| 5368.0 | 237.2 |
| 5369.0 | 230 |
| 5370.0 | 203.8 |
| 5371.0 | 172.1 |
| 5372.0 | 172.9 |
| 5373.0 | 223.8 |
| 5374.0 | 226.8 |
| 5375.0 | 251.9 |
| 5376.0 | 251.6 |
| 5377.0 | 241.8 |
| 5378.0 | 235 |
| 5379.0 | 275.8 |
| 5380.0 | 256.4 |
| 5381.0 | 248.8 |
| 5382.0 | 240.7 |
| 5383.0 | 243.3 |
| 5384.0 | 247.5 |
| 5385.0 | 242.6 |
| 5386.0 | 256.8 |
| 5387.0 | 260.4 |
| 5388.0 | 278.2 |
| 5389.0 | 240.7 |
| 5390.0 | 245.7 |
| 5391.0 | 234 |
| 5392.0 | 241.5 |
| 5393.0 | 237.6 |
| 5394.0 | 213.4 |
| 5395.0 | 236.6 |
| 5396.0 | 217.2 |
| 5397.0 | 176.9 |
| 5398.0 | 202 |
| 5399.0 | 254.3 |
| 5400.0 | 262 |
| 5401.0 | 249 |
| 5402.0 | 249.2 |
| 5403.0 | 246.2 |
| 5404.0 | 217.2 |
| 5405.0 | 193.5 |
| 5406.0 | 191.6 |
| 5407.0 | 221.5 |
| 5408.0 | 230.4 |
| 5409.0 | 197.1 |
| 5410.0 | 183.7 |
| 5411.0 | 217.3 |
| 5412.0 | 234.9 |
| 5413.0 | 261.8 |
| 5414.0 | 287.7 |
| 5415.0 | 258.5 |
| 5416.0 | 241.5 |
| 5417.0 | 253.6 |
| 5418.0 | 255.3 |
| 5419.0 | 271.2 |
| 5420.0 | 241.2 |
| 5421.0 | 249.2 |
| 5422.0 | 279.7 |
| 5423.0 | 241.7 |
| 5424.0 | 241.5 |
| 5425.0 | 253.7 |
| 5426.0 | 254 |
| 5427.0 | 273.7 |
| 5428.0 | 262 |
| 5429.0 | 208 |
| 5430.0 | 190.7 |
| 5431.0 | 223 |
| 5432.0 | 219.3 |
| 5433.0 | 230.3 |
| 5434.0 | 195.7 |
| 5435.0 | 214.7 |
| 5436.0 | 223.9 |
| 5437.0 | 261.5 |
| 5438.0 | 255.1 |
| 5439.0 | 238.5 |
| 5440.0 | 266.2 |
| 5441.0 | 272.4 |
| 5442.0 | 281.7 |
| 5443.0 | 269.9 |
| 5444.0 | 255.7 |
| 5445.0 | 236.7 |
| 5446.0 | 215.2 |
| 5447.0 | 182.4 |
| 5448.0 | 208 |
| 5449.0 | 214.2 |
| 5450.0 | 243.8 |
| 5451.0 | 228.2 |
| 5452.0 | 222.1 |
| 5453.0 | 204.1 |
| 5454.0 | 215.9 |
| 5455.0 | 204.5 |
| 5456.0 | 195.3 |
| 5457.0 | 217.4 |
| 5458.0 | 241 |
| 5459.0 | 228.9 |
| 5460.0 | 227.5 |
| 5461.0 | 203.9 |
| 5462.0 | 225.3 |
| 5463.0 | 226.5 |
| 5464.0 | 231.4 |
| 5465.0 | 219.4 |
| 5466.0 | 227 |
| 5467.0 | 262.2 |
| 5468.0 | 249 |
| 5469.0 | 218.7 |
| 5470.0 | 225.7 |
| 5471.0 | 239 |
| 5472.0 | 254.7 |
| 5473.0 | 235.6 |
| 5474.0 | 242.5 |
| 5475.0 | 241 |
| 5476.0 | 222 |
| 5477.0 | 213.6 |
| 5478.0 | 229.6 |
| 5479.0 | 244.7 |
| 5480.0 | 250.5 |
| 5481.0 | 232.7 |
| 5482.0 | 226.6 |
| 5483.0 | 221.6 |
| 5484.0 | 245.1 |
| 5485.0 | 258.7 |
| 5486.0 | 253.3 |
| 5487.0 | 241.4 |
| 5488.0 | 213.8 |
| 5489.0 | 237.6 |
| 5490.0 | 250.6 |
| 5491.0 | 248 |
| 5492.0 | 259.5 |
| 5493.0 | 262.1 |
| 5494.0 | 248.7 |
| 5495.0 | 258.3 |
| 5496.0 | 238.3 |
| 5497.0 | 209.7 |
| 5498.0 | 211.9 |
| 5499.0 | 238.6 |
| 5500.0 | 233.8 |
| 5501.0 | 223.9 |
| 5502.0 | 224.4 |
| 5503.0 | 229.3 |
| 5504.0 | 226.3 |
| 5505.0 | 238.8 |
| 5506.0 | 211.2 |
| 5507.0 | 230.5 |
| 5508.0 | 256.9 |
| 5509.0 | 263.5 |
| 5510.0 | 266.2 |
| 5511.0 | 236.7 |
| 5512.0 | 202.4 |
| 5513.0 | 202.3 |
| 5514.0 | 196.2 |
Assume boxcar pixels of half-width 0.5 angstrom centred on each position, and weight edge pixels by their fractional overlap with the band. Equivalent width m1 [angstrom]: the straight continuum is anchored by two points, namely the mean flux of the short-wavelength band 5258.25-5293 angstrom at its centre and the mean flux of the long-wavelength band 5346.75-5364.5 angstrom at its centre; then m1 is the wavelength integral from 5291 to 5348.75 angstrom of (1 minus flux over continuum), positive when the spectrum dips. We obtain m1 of 1.9 angstrom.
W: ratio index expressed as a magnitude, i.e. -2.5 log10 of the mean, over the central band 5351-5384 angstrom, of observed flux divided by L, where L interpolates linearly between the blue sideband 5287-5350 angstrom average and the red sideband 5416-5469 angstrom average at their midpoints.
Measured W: -0.09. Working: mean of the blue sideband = 208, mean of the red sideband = 235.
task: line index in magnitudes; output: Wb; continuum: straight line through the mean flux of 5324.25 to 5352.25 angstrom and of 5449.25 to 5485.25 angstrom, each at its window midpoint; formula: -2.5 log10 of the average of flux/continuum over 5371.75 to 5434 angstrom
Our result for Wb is -0.10 mag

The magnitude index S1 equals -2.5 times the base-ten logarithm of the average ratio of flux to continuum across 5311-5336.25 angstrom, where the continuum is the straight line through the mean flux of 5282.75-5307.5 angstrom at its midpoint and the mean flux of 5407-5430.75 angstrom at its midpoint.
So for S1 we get 0.03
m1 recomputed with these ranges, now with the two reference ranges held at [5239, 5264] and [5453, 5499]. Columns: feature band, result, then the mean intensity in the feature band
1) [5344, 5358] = -0.76 angstrom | 224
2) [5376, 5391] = -2.26 angstrom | 250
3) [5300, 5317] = -1.13 angstrom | 218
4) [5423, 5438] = -0.52 angstrom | 233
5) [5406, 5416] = -0.39 angstrom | 231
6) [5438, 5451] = -0.72 angstrom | 240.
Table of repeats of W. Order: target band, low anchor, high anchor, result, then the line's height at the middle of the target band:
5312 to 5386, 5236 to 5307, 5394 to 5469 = -0.038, 214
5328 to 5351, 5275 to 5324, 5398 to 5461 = 0.078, 219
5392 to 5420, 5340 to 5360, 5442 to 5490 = -0.027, 227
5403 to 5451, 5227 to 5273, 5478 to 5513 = -0.059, 224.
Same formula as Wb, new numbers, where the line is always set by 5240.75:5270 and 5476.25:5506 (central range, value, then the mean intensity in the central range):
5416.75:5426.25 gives -0.15 mag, 254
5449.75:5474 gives 0.01 mag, 227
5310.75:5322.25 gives -0.14 mag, 226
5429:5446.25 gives -0.06 mag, 238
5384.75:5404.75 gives -0.11 mag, 237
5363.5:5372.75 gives -0.04 mag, 218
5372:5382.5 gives -0.14 mag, 242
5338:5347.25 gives 0.00 mag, 204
